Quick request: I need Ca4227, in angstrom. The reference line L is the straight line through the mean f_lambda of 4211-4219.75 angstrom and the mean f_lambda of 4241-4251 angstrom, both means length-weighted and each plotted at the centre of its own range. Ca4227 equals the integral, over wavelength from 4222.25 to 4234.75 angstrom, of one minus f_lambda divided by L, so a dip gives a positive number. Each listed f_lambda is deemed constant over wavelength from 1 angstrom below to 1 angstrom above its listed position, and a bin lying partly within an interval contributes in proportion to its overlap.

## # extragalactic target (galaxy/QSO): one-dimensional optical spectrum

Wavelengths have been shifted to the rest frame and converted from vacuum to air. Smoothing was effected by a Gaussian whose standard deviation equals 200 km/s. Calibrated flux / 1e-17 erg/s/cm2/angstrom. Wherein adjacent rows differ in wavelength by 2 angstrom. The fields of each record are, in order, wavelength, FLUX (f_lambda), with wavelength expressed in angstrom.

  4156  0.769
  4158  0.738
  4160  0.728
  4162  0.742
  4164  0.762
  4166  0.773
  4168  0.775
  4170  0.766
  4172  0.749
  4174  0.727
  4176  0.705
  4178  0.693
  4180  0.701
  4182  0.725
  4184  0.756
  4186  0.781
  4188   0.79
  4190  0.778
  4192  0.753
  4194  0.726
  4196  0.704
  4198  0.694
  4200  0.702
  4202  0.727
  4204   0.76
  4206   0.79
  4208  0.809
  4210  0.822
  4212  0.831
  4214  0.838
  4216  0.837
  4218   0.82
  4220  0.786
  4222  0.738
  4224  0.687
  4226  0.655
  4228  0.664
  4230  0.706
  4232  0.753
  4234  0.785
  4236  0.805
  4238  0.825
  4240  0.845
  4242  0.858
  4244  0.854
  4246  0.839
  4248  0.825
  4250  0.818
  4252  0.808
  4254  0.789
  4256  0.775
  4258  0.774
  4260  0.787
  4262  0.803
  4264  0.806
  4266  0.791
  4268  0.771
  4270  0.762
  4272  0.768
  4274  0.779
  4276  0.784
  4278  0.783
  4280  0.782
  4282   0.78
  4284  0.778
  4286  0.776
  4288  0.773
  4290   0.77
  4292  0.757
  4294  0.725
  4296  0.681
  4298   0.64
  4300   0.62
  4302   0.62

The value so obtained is 1.9 angstrom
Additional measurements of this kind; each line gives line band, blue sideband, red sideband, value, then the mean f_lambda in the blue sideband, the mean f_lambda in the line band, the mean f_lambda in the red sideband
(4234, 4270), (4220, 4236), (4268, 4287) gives -2.9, 0.723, 0.808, 0.777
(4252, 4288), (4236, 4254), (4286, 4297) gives 0.1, 0.83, 0.782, 0.744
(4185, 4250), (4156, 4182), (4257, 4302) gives -2.5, 0.739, 0.775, 0.756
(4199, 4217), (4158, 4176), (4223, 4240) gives -1.1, 0.749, 0.791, 0.741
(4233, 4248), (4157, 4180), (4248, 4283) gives -1.1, 0.74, 0.83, 0.787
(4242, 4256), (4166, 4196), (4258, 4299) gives -1.2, 0.744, 0.821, 0.765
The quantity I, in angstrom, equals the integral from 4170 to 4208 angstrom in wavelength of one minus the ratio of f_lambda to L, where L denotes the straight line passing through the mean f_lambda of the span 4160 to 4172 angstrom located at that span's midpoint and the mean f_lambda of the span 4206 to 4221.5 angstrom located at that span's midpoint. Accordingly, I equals 2.3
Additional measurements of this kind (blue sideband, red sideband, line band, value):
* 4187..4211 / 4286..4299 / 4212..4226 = -0.5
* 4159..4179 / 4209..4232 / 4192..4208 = 0.4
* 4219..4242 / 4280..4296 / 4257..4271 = -0.5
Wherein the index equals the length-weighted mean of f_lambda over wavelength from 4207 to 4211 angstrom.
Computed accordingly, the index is 0.816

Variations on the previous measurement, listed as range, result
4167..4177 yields 0.744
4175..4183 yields 0.706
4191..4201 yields 0.716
